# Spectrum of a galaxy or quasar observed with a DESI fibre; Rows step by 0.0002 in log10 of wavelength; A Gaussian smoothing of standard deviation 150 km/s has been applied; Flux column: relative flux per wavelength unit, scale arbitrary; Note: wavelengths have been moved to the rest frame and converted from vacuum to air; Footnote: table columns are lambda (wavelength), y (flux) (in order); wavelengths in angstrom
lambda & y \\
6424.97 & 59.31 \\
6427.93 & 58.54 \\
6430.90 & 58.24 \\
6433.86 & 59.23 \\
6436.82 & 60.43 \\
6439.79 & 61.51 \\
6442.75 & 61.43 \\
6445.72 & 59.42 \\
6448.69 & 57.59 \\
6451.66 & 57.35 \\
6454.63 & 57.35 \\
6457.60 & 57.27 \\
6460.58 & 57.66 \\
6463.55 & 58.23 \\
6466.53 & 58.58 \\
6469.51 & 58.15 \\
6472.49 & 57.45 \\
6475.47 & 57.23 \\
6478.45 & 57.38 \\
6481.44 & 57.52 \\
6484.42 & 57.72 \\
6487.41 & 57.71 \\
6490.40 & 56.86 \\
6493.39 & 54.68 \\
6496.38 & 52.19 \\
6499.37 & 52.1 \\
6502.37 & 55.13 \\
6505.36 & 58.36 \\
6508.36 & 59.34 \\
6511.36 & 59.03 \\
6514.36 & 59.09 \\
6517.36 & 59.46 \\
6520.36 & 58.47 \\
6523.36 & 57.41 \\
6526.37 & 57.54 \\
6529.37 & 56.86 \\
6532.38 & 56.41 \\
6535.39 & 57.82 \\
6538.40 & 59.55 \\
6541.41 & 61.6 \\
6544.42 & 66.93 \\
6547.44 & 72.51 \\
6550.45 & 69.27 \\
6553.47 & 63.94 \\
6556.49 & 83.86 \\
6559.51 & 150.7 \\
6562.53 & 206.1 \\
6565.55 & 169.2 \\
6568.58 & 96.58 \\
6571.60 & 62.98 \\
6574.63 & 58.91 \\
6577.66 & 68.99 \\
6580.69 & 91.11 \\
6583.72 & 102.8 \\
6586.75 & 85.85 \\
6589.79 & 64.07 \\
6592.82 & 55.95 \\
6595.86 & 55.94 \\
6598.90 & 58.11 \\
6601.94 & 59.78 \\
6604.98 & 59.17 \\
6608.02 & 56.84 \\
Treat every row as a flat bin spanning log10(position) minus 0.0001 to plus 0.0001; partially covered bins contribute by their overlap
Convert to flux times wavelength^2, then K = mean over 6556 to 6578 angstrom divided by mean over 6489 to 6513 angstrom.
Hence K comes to 2.1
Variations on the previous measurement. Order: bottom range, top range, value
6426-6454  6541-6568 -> 1.86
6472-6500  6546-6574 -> 1.95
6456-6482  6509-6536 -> 1.02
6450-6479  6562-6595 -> 1.66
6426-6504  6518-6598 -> 1.43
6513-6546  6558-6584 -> 1.92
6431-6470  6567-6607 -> 1.25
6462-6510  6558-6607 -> 1.63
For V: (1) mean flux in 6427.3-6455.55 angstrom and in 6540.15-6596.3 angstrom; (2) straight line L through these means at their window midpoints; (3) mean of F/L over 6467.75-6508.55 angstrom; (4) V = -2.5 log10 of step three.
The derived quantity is 0.24 mag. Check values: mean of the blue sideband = 59.2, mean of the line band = 56.5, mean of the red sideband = 89.5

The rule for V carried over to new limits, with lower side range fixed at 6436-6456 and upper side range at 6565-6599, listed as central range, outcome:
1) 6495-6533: 0.211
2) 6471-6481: 0.114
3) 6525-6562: -0.015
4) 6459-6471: 0.071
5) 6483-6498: 0.179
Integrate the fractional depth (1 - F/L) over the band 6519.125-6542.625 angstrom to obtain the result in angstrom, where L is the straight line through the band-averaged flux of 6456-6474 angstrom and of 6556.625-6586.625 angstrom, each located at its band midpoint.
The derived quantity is 8.25 angstrom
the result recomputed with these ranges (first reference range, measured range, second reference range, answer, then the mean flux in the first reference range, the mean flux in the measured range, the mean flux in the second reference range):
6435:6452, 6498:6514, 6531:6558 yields 1.6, 59.8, 57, 65.8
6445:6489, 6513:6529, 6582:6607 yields 0.9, 57.7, 58.3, 67.7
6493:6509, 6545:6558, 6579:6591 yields 0.3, 55.1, 72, 86.2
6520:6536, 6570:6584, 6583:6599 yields -1.6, 57.3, 74.8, 69.9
